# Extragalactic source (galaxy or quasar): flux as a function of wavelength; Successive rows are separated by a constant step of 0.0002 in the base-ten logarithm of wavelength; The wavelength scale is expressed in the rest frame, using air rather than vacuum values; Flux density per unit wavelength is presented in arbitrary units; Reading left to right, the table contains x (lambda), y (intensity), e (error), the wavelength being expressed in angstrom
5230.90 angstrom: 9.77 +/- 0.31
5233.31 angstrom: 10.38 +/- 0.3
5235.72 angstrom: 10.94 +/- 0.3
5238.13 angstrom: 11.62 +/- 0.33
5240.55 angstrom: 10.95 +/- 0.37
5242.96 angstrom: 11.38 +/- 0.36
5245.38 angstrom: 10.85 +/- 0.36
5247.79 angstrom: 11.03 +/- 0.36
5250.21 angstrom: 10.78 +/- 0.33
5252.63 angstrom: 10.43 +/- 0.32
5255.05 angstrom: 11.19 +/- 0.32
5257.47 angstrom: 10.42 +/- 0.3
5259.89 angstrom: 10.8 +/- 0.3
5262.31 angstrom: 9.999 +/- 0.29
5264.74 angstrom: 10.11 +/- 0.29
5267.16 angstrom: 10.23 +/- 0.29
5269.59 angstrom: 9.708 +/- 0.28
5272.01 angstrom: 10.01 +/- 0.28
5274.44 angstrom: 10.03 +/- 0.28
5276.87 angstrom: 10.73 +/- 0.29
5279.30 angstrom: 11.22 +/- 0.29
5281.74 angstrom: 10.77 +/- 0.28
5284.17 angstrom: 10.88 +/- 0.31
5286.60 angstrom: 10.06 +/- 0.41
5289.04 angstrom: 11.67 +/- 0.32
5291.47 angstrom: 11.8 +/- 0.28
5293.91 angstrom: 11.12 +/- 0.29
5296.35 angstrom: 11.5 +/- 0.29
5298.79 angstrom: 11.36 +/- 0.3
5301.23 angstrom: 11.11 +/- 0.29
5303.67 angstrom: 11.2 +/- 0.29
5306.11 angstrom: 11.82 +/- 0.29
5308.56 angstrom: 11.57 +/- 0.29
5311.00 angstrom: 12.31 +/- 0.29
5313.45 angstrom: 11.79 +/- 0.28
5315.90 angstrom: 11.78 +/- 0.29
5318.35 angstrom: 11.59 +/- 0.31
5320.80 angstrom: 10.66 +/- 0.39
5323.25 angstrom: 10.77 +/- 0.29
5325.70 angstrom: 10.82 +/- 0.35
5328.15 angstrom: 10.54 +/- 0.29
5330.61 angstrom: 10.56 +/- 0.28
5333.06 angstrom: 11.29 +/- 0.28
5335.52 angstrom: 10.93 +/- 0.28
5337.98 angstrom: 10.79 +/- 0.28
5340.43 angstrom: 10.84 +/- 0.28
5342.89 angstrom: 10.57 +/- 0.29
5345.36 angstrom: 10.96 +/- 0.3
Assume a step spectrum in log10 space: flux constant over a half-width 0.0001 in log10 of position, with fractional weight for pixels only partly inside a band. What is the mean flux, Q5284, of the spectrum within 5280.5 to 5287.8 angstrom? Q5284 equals 10.6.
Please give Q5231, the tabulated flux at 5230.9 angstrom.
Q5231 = 9.77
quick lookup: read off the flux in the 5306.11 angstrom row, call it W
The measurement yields 11.82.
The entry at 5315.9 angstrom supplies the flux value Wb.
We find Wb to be 11.78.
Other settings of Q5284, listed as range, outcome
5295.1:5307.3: 11.4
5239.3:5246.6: 11.1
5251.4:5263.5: 10.6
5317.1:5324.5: 11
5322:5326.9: 10.8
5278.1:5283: 11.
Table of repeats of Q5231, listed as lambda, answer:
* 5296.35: 11.5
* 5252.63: 10.43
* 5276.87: 10.73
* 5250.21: 10.78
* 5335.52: 10.93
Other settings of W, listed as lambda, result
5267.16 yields 10.23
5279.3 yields 11.22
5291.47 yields 11.8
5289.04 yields 11.67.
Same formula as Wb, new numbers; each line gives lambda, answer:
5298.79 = 11.36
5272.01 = 10.01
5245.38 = 10.85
